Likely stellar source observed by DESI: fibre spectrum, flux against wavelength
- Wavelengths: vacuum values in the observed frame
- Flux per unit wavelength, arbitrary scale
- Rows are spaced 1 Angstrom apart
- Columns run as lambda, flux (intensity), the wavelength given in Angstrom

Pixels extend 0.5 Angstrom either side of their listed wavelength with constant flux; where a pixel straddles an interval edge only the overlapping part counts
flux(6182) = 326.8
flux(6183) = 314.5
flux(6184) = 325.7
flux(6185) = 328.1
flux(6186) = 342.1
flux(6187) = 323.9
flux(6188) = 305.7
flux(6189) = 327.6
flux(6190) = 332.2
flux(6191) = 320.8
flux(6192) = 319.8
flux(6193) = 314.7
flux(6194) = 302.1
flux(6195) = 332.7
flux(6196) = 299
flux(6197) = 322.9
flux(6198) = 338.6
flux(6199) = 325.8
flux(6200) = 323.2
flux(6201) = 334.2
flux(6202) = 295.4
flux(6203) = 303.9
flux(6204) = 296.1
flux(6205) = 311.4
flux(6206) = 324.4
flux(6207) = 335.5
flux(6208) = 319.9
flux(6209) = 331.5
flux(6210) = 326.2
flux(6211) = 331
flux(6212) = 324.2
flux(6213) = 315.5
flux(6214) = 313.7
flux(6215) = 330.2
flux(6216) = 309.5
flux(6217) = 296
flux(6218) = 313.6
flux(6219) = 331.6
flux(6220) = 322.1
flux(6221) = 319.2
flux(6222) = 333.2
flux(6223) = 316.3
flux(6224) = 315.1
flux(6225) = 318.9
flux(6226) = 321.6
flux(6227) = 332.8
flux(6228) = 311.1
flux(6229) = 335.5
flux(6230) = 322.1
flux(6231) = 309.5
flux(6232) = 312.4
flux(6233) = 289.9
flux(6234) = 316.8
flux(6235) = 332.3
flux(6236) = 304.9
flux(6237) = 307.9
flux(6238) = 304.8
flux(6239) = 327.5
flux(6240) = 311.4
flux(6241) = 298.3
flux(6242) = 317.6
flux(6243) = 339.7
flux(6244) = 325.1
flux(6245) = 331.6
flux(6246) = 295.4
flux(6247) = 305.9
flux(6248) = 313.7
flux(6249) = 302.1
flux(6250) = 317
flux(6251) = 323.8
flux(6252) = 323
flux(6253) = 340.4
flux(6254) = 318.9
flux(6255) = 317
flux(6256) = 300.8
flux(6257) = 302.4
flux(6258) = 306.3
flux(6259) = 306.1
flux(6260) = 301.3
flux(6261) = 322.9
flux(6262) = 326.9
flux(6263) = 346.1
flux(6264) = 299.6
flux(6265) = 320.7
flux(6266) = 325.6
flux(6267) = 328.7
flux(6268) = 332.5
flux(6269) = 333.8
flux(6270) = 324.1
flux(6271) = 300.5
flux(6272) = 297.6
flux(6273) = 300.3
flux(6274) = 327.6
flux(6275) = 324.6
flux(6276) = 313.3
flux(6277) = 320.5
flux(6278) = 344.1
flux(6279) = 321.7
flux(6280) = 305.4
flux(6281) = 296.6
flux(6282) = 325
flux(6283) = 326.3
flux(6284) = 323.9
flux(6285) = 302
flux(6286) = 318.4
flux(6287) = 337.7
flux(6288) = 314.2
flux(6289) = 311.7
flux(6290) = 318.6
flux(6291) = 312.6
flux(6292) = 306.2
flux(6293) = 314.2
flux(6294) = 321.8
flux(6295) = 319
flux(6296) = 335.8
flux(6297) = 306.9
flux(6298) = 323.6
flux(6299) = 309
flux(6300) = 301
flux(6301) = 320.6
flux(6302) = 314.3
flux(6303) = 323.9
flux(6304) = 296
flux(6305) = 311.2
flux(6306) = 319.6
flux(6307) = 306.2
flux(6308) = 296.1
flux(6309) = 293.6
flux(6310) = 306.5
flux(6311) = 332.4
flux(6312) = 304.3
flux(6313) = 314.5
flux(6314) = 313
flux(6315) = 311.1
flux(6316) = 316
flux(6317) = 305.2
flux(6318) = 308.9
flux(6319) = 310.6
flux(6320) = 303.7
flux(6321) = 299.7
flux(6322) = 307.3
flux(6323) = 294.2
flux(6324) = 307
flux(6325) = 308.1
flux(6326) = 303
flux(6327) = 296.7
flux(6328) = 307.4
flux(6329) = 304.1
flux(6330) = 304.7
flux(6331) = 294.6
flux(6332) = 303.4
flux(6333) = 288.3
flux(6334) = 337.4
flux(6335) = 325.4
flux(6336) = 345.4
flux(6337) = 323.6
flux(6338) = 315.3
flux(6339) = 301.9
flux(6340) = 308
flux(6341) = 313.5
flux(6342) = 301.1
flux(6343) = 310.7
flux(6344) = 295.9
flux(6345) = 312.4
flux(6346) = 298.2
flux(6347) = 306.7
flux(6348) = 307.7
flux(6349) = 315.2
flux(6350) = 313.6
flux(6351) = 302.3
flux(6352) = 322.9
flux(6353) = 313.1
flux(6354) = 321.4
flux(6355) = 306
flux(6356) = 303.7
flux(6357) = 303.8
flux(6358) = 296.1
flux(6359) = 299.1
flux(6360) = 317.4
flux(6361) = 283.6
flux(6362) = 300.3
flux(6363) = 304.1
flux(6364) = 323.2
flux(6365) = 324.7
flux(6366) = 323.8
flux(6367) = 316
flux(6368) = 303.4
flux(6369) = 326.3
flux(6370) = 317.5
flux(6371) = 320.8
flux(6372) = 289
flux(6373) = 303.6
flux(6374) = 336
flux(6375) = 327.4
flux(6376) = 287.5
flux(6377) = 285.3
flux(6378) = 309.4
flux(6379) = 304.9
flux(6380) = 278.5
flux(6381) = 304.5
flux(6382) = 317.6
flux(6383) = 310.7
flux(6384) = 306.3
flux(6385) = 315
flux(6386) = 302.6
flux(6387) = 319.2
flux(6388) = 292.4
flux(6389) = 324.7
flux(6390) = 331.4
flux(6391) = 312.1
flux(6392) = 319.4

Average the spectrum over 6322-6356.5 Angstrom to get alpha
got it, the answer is 309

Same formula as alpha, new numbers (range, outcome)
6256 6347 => 313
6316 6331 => 304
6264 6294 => 318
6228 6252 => 315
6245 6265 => 315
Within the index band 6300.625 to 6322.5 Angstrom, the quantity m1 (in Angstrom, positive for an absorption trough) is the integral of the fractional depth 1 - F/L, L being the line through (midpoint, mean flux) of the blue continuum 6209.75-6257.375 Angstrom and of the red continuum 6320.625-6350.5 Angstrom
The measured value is 0.06 Angstrom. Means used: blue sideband 317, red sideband 308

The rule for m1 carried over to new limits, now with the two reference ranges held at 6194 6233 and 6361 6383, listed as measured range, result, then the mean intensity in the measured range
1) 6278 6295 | -0.1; 317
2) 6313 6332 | 0.4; 305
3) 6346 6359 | 0.1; 309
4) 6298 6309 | 0.1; 310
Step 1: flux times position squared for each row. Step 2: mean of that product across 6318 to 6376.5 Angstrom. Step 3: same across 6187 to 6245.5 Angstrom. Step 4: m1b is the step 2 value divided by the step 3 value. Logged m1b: 1.01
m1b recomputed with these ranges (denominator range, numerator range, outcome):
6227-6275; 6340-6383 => 1.01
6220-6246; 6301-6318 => 1.00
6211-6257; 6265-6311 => 1.01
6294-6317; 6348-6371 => 1.01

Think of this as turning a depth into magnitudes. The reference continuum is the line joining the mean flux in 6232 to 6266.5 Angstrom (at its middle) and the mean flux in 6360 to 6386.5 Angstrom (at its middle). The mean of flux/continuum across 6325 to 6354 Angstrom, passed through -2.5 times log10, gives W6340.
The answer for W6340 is 0.002 mag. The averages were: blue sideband 315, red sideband 309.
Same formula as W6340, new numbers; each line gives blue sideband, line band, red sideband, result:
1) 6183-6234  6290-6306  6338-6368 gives -0.01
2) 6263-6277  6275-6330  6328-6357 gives 0.01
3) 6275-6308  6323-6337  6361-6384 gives 0.01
